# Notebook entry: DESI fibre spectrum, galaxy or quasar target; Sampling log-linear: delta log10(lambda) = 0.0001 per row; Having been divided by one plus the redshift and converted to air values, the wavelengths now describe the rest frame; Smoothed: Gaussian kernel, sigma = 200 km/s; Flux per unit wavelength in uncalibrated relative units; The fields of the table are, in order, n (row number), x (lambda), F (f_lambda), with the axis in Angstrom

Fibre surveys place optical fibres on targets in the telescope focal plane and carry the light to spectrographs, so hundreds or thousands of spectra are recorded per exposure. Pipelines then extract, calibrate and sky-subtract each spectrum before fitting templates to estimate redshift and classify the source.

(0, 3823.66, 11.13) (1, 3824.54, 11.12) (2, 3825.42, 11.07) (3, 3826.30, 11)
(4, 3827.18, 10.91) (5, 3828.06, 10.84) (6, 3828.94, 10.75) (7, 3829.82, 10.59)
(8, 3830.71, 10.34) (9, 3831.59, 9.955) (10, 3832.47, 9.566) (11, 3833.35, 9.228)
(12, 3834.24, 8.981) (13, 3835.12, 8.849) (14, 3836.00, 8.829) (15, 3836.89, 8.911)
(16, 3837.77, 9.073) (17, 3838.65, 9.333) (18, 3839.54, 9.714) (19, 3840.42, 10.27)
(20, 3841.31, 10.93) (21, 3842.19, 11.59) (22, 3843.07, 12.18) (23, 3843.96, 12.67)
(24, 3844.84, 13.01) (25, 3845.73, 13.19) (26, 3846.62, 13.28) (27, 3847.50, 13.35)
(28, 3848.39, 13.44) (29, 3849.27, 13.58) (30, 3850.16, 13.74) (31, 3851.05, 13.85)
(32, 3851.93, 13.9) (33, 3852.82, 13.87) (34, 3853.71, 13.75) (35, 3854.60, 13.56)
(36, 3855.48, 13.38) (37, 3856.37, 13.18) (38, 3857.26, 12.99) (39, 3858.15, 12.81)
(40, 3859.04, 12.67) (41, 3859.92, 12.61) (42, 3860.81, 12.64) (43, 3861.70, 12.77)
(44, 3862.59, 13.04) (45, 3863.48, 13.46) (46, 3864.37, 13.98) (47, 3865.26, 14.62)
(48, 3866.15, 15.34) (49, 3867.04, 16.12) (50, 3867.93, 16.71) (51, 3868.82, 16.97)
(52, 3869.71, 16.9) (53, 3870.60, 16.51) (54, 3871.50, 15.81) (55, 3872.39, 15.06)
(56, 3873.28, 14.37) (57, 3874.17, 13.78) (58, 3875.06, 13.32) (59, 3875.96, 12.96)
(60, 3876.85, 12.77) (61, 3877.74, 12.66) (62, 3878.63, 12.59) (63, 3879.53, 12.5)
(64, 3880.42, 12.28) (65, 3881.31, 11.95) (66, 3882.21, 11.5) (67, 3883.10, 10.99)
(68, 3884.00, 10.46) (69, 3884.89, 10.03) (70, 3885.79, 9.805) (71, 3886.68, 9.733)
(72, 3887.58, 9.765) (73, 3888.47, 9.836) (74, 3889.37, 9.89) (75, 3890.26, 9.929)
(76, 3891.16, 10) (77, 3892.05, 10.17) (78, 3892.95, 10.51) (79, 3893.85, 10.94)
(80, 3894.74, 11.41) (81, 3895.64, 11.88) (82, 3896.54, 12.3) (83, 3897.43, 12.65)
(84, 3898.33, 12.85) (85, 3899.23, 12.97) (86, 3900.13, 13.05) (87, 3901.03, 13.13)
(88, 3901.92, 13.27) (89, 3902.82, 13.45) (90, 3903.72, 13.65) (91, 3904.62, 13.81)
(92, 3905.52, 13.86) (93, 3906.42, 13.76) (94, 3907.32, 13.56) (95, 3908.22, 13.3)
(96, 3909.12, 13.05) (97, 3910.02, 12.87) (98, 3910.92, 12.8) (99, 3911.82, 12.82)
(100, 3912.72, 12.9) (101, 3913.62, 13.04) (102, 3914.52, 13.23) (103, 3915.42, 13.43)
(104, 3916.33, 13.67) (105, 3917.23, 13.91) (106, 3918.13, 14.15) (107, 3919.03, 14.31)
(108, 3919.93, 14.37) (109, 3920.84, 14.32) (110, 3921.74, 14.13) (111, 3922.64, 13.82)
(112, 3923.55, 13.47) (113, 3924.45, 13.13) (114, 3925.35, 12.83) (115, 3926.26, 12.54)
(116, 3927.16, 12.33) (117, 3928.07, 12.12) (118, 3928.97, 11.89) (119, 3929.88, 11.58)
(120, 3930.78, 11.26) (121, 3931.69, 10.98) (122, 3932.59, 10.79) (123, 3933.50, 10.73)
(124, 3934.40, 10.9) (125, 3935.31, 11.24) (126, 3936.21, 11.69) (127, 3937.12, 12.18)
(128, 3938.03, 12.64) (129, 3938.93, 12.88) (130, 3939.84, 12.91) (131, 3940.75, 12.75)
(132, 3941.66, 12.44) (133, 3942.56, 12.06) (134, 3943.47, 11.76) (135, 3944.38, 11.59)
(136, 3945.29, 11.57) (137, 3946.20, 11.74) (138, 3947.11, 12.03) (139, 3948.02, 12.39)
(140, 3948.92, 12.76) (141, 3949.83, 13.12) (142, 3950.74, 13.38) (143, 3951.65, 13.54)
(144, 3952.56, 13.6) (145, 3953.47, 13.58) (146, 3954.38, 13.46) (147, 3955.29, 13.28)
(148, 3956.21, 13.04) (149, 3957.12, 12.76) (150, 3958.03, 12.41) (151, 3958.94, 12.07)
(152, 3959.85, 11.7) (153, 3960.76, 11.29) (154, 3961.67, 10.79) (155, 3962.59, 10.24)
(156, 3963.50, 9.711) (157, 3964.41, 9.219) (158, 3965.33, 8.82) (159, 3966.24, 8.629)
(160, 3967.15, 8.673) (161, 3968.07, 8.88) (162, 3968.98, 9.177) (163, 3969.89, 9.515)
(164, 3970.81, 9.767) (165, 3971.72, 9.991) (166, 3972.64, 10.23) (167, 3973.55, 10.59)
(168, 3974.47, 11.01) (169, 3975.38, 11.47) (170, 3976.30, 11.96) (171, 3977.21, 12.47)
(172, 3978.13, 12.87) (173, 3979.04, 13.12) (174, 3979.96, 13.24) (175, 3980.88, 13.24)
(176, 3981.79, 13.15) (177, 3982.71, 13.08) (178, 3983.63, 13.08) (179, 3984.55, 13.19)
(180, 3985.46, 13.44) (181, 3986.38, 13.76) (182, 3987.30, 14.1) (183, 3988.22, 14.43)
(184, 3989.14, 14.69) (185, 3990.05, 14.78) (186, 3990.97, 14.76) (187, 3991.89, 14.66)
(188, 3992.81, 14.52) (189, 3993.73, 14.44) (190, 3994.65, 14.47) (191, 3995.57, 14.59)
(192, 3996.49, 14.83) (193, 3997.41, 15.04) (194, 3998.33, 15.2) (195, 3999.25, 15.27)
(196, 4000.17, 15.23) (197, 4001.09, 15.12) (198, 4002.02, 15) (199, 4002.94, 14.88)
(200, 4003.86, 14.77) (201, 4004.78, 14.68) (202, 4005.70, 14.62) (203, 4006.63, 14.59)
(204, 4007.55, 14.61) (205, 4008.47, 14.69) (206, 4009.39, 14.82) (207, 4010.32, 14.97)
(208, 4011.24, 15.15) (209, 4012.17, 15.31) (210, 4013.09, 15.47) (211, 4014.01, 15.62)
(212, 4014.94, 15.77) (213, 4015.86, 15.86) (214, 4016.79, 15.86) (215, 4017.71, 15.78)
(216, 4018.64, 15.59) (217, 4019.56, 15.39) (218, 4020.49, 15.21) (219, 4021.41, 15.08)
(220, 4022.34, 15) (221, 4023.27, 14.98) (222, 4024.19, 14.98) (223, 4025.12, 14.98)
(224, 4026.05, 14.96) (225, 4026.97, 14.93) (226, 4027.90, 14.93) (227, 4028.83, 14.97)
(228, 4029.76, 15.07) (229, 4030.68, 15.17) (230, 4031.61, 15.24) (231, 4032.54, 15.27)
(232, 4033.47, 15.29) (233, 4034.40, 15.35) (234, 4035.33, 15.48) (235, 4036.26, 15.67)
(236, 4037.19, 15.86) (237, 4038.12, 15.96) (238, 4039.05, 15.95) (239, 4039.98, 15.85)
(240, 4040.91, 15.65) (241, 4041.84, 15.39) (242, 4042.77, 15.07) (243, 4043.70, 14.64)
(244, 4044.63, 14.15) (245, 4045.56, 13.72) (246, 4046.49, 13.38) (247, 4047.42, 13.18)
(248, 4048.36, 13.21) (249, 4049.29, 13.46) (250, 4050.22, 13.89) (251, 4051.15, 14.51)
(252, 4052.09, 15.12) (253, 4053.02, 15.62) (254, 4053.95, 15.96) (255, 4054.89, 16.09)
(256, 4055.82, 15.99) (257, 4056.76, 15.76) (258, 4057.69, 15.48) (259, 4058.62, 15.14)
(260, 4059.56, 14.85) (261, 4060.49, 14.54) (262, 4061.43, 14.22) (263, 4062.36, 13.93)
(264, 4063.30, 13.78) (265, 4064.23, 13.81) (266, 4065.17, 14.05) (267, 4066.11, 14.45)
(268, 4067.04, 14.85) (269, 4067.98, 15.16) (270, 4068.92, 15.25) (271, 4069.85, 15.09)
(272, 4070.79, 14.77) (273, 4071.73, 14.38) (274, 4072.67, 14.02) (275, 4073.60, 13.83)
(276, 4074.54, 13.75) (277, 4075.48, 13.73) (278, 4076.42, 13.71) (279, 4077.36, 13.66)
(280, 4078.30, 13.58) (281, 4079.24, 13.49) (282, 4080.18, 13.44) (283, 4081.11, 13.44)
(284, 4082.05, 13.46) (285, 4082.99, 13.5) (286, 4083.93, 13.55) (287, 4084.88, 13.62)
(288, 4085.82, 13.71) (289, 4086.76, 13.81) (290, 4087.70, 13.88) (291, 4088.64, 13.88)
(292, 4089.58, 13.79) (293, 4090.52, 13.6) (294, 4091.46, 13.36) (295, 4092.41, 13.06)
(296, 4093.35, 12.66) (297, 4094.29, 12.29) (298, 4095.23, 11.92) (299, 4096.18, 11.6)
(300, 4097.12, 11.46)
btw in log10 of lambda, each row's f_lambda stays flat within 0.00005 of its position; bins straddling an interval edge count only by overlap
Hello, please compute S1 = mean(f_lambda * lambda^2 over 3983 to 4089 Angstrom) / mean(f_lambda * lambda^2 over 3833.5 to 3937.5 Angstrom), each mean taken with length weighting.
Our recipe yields 1.3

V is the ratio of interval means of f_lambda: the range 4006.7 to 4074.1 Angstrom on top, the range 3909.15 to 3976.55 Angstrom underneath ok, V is 1.25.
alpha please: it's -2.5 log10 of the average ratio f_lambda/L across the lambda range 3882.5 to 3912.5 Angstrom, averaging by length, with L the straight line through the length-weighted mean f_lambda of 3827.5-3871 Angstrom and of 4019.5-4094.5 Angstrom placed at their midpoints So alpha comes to 0.09 mag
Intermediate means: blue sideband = 12.5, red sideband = 14.5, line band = 11.9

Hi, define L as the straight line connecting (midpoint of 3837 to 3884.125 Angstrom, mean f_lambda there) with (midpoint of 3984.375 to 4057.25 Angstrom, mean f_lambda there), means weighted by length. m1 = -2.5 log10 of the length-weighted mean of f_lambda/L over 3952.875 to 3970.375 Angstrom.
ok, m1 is 0.29 mag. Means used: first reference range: 13.2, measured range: 10.9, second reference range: 15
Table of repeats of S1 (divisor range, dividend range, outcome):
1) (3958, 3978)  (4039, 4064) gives 1.48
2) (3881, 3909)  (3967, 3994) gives 1.10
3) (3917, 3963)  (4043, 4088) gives 1.22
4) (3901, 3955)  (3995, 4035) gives 1.23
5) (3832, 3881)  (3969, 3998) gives 1.08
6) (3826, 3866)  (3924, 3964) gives 1.07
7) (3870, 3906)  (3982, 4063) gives 1.30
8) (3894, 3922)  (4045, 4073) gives 1.19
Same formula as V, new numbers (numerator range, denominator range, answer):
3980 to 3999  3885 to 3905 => 1.23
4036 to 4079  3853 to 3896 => 1.15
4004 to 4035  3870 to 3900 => 1.27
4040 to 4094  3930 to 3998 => 1.16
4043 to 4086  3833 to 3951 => 1.14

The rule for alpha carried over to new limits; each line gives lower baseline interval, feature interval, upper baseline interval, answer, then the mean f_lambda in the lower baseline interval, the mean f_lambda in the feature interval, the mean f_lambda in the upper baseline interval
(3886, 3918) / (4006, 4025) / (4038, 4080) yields -0.10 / 12.3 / 15.2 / 14.6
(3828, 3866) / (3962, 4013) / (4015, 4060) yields 0.10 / 12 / 13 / 15.1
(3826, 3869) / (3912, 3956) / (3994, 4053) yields 0.08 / 12.2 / 12.7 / 15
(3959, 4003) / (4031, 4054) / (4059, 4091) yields -0.11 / 12.5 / 14.9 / 14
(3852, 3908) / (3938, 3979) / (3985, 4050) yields 0.21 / 12.9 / 11.6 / 14.9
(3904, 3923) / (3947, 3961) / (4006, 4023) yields 0.11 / 13.6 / 12.8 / 15.2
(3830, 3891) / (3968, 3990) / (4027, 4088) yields 0.12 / 12.4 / 12.2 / 14.6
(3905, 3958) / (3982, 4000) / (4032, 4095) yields -0.07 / 12.8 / 14.3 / 14.4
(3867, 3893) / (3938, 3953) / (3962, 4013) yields 0.03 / 12.5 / 12.5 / 13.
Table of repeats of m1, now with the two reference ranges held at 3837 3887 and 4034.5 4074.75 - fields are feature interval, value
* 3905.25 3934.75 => 0.05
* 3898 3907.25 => 0.00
